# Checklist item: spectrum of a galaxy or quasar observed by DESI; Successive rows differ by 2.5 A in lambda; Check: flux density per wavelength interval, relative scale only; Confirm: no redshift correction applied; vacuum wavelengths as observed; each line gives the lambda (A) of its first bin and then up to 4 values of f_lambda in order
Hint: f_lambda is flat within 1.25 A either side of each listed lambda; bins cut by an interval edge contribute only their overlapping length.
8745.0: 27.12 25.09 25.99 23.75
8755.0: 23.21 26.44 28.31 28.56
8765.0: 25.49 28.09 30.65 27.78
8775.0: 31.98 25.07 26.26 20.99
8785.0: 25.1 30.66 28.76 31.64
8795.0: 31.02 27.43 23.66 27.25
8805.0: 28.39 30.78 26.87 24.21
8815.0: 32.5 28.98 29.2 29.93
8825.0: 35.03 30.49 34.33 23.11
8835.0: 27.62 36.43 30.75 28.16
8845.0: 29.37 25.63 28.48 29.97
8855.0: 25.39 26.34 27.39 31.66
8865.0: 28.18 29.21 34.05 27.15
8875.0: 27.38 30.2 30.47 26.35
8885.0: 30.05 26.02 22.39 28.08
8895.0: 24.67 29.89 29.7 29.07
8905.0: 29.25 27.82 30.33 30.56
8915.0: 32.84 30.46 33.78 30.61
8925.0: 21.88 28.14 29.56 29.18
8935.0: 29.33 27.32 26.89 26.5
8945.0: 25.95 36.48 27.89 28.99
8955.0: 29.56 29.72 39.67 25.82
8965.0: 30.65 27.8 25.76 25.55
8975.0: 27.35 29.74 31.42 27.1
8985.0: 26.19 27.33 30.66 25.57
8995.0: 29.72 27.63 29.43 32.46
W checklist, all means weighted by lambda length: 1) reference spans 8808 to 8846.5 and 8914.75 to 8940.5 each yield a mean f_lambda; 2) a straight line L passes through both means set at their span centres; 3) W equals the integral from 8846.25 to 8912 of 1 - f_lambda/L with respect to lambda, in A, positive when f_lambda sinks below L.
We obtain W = 2.4 A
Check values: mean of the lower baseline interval 29.8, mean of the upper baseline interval 29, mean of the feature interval 28.3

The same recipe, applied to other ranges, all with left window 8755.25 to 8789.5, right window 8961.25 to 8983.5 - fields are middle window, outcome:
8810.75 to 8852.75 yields -3.3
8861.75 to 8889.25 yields -1.4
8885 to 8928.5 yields -1.4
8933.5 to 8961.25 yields -2.0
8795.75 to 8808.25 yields -0.1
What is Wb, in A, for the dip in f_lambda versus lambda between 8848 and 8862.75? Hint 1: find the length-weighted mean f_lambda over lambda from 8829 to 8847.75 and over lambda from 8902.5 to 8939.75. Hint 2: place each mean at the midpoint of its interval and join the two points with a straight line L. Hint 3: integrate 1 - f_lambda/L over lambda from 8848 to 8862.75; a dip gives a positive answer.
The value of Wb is 0.8 A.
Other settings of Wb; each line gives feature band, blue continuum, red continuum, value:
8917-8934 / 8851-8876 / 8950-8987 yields -0.1 A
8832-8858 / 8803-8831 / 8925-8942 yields 0.8 A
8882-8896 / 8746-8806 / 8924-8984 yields 0.9 A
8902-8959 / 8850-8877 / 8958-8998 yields -1.2 A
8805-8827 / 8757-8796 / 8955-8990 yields -1.2 A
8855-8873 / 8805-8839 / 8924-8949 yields 0.2 A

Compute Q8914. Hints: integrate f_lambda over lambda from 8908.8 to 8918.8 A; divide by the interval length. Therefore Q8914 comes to 31.1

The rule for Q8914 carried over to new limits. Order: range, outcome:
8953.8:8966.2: 31.1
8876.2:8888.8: 28.6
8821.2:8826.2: 32.4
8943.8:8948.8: 31.2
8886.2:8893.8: 25.5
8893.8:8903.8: 28.4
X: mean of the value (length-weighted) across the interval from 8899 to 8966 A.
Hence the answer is 29.5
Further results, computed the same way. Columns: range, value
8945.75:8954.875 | 30.6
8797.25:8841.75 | 29.3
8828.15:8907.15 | 28.6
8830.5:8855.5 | 28.8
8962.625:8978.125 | 27.6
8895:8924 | 30.1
